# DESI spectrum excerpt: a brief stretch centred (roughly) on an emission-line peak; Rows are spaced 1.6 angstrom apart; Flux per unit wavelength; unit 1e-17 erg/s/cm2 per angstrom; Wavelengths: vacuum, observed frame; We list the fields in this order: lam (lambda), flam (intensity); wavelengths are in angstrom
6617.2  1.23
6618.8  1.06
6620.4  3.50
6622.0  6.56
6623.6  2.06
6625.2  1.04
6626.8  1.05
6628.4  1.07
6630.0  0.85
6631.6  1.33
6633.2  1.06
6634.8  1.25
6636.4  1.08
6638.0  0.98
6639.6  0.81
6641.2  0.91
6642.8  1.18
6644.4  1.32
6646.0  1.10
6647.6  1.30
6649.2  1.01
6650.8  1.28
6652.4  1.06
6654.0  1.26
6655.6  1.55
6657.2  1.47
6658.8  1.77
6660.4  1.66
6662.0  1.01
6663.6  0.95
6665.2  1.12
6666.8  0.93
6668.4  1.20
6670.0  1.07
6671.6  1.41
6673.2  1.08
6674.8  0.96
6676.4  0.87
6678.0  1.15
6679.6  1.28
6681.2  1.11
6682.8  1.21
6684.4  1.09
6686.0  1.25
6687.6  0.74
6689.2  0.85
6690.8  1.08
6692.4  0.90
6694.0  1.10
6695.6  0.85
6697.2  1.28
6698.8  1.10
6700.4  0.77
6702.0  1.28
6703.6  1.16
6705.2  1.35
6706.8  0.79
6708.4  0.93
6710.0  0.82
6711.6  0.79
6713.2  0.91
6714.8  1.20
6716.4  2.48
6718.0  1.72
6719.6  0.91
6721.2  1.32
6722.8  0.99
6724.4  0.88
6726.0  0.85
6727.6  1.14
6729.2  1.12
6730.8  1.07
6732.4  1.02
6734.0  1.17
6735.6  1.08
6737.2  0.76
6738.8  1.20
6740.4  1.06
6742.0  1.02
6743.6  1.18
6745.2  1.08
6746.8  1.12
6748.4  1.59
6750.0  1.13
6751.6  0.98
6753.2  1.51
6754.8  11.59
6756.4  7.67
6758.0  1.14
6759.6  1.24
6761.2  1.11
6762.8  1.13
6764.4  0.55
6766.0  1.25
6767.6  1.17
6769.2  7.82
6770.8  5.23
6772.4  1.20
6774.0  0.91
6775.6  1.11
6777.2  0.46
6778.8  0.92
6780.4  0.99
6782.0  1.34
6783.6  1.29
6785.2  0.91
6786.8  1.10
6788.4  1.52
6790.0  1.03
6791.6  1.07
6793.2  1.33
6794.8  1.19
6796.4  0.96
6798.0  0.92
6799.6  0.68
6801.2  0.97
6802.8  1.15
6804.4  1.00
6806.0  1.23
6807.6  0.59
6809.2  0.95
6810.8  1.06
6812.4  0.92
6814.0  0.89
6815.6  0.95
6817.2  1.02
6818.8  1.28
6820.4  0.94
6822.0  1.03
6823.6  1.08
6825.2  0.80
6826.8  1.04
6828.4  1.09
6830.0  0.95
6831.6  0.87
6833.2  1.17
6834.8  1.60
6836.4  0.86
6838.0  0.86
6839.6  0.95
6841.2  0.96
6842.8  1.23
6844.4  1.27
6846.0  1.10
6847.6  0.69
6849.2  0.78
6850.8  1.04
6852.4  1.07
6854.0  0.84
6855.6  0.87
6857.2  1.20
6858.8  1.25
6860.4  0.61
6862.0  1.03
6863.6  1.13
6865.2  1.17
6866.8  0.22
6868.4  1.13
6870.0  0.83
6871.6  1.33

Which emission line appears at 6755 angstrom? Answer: [S II] 6716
